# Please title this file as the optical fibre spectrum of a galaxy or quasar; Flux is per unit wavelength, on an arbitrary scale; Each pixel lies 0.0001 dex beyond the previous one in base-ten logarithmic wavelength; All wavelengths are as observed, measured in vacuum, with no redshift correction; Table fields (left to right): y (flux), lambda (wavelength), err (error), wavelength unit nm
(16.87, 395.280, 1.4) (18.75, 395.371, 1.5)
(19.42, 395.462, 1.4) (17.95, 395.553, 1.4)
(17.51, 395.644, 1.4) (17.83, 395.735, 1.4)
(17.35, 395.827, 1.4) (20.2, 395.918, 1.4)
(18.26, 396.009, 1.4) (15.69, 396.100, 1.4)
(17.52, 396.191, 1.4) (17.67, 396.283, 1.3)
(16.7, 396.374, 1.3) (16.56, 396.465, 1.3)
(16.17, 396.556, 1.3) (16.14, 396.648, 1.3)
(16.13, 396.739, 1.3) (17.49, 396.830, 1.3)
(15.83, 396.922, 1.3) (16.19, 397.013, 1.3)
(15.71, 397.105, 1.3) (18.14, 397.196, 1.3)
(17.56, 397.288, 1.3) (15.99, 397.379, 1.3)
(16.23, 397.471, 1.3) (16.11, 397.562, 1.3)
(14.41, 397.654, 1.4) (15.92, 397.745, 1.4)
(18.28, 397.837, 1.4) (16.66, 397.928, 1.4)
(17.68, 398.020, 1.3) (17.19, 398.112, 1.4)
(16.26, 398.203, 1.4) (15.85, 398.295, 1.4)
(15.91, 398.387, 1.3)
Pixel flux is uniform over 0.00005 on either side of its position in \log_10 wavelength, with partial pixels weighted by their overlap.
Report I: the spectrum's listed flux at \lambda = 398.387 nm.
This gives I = 15.91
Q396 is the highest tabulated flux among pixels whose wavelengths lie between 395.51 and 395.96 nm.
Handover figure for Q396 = 20.2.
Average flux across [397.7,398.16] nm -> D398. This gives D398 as 17.1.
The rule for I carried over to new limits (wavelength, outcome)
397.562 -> 16.11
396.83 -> 17.49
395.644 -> 17.51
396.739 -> 16.13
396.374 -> 16.7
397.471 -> 16.23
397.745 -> 15.92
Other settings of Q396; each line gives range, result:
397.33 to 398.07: 18.28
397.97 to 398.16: 17.68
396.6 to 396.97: 17.49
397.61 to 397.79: 15.92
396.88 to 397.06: 16.19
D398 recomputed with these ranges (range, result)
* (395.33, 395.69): 18.4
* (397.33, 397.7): 15.7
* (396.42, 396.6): 16.4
